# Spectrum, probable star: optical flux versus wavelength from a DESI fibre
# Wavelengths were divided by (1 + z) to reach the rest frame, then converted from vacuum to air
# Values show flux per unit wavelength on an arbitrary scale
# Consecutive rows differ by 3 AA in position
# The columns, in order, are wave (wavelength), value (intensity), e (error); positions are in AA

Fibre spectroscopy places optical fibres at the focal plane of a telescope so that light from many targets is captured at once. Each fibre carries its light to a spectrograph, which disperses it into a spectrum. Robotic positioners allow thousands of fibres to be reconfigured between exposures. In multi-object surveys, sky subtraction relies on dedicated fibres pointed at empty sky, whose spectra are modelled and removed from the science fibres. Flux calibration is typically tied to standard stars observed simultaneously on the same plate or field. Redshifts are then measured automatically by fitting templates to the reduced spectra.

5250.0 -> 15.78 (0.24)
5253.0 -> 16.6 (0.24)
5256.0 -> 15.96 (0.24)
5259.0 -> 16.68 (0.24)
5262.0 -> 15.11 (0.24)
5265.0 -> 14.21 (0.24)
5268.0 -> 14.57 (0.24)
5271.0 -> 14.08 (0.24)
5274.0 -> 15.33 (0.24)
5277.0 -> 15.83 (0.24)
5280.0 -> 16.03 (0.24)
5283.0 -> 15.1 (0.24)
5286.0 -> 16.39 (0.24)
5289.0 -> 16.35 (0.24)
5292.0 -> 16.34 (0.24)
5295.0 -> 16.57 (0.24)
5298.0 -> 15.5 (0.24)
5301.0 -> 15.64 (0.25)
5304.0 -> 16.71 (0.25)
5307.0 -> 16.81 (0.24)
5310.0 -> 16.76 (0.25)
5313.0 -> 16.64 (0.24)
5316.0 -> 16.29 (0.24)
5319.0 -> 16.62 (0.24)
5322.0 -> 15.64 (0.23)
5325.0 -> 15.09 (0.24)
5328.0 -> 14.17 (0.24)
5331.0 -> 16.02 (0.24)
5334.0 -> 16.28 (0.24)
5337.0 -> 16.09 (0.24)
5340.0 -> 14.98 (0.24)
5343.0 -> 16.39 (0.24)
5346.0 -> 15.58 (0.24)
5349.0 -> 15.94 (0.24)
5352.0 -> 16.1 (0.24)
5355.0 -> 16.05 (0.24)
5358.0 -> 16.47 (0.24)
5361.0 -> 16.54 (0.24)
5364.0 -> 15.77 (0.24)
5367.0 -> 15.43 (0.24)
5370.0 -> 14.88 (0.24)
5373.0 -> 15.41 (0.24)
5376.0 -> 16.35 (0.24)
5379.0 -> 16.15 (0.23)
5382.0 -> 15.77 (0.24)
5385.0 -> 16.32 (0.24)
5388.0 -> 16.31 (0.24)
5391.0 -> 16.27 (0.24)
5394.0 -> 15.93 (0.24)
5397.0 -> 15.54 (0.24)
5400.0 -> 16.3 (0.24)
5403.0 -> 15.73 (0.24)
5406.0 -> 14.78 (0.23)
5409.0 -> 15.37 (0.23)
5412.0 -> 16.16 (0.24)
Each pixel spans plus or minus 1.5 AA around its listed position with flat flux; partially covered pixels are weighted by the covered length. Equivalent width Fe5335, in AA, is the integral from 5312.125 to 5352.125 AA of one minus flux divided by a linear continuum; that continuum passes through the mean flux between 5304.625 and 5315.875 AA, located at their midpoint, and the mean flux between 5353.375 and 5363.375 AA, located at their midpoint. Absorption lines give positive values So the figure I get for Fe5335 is 1.7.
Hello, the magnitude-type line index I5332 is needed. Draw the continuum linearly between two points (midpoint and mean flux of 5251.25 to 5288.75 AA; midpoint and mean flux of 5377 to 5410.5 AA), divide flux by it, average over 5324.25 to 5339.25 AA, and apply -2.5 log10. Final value 0.012 mag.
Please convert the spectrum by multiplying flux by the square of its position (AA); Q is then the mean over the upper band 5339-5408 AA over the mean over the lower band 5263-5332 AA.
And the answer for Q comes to 1.0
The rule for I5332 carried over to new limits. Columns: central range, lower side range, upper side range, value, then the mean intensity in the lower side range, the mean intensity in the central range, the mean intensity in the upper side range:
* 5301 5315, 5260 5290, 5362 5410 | -0.078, 15.3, 16.6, 15.8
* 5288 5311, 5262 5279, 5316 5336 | -0.070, 14.9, 16.3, 15.7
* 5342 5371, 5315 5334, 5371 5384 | -0.008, 15.7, 15.9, 15.9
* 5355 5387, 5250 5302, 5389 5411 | -0.014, 15.7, 15.9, 15.7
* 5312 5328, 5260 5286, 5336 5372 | -0.022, 15.1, 15.9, 15.8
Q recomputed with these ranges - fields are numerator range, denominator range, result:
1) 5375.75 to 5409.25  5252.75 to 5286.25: 1.08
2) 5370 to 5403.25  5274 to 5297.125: 1.04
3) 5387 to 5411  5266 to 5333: 1.03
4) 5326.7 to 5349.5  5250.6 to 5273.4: 1.05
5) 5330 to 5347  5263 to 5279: 1.10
